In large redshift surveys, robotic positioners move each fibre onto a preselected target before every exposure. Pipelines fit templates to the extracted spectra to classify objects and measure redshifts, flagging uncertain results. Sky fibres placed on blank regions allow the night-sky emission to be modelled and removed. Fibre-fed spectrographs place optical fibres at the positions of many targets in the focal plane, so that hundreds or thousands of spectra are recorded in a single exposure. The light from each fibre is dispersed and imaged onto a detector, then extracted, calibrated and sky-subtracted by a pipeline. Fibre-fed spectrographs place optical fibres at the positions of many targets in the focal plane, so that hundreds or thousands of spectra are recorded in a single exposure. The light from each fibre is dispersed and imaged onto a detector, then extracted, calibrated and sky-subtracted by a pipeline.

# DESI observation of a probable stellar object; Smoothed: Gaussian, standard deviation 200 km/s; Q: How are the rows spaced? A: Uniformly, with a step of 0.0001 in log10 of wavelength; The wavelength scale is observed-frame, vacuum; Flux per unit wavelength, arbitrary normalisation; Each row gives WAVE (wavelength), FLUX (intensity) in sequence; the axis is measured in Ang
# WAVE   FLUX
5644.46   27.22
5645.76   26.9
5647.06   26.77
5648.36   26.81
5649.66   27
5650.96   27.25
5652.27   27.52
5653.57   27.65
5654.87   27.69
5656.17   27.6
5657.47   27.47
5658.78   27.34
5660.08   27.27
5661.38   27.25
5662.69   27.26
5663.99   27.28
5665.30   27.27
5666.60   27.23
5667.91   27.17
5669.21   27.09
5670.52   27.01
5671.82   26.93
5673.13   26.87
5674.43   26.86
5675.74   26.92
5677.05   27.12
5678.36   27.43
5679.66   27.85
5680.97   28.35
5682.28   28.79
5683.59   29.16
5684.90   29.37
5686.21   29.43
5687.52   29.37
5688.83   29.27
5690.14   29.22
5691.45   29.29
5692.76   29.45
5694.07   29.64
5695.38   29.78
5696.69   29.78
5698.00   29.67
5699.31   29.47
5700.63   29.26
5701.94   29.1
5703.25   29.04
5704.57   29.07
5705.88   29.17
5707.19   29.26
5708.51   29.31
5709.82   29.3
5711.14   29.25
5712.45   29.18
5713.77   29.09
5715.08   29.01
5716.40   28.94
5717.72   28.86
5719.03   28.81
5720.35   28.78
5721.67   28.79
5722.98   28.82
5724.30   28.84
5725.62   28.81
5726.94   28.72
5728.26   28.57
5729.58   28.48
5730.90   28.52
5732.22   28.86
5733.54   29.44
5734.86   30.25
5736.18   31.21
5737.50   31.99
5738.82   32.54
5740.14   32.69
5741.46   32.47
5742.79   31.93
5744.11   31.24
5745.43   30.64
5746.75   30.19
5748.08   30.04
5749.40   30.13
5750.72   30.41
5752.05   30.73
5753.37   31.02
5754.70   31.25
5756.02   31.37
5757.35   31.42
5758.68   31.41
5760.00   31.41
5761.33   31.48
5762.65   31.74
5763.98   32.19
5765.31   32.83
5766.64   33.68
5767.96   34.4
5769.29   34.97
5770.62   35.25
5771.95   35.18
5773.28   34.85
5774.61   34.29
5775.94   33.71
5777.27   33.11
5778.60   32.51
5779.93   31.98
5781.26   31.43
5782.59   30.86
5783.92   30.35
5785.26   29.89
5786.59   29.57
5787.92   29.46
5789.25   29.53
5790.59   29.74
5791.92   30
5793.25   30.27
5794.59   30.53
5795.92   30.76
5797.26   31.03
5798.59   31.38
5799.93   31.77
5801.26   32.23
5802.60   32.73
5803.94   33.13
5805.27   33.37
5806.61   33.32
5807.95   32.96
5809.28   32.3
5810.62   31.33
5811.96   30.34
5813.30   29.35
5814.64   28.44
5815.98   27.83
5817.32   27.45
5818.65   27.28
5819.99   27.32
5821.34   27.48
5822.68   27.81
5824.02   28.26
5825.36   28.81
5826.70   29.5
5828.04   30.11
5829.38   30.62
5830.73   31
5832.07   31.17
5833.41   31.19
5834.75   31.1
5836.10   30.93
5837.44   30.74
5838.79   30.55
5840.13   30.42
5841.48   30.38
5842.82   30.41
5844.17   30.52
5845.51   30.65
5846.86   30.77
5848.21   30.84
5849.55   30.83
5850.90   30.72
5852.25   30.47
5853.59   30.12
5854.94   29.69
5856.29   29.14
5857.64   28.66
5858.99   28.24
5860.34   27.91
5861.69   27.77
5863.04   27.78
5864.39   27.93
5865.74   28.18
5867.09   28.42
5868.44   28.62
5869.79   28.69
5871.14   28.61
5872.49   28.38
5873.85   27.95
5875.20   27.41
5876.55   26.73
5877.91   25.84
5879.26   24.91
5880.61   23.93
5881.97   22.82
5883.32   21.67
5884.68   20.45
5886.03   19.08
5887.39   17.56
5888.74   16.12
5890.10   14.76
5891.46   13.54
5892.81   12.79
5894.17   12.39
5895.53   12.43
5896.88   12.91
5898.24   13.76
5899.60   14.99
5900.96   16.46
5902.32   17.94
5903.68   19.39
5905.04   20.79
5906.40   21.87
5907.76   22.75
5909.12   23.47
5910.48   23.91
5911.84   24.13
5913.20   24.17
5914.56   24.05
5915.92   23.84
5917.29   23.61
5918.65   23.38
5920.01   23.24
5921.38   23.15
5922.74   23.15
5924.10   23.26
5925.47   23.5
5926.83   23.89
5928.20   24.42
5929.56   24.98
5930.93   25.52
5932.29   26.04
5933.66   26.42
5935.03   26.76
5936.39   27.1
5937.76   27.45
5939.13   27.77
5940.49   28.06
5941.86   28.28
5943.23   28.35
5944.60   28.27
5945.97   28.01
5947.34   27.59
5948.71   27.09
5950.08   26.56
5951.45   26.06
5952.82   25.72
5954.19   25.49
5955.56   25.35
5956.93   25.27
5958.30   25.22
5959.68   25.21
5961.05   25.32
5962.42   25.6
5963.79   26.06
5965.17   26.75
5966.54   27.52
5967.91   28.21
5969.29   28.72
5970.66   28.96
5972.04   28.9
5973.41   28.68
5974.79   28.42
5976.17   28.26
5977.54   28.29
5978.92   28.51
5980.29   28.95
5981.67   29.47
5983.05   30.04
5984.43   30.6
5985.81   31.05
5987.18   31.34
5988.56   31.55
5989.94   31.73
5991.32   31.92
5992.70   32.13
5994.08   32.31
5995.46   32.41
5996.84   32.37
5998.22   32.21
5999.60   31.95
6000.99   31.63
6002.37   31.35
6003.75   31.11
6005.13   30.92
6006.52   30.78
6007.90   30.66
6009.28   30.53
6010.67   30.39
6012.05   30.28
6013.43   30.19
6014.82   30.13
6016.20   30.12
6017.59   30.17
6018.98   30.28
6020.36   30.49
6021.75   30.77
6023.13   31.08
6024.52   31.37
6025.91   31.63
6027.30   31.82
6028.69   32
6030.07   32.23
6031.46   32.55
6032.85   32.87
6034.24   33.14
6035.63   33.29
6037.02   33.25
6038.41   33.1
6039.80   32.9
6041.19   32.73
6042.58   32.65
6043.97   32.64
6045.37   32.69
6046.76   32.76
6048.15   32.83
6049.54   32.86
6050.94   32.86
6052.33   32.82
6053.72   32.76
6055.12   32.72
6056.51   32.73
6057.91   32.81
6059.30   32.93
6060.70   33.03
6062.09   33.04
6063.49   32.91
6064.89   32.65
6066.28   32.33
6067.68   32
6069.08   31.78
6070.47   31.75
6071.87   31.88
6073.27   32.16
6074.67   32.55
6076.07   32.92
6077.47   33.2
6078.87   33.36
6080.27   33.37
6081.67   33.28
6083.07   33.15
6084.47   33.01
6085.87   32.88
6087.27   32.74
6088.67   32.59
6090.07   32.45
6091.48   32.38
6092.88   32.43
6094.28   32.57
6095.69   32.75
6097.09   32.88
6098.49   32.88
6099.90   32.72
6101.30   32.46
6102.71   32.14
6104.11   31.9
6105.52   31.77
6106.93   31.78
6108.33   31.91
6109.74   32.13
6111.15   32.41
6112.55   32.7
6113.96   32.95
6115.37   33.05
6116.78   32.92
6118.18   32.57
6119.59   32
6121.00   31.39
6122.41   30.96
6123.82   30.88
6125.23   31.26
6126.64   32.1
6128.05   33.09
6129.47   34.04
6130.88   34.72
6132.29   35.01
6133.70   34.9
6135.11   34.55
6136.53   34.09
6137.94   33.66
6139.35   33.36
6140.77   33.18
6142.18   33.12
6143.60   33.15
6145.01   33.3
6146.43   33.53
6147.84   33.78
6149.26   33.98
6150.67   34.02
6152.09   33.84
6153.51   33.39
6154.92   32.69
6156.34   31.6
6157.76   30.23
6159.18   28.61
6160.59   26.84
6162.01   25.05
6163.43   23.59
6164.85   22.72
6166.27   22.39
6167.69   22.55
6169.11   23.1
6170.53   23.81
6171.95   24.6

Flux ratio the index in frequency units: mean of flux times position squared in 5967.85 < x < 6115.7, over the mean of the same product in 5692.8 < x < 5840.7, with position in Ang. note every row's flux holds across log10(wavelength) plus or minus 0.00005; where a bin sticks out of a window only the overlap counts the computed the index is 1.14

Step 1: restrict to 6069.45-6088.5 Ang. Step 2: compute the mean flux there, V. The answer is 32.8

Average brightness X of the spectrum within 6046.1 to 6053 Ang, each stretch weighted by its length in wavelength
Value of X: 32.8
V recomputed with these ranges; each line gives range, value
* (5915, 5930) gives 23.7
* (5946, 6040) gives 29.8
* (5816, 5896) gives 26.7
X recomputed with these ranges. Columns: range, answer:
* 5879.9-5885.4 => 22.2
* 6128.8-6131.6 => 34.4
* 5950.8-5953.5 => 25.9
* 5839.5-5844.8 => 30.4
